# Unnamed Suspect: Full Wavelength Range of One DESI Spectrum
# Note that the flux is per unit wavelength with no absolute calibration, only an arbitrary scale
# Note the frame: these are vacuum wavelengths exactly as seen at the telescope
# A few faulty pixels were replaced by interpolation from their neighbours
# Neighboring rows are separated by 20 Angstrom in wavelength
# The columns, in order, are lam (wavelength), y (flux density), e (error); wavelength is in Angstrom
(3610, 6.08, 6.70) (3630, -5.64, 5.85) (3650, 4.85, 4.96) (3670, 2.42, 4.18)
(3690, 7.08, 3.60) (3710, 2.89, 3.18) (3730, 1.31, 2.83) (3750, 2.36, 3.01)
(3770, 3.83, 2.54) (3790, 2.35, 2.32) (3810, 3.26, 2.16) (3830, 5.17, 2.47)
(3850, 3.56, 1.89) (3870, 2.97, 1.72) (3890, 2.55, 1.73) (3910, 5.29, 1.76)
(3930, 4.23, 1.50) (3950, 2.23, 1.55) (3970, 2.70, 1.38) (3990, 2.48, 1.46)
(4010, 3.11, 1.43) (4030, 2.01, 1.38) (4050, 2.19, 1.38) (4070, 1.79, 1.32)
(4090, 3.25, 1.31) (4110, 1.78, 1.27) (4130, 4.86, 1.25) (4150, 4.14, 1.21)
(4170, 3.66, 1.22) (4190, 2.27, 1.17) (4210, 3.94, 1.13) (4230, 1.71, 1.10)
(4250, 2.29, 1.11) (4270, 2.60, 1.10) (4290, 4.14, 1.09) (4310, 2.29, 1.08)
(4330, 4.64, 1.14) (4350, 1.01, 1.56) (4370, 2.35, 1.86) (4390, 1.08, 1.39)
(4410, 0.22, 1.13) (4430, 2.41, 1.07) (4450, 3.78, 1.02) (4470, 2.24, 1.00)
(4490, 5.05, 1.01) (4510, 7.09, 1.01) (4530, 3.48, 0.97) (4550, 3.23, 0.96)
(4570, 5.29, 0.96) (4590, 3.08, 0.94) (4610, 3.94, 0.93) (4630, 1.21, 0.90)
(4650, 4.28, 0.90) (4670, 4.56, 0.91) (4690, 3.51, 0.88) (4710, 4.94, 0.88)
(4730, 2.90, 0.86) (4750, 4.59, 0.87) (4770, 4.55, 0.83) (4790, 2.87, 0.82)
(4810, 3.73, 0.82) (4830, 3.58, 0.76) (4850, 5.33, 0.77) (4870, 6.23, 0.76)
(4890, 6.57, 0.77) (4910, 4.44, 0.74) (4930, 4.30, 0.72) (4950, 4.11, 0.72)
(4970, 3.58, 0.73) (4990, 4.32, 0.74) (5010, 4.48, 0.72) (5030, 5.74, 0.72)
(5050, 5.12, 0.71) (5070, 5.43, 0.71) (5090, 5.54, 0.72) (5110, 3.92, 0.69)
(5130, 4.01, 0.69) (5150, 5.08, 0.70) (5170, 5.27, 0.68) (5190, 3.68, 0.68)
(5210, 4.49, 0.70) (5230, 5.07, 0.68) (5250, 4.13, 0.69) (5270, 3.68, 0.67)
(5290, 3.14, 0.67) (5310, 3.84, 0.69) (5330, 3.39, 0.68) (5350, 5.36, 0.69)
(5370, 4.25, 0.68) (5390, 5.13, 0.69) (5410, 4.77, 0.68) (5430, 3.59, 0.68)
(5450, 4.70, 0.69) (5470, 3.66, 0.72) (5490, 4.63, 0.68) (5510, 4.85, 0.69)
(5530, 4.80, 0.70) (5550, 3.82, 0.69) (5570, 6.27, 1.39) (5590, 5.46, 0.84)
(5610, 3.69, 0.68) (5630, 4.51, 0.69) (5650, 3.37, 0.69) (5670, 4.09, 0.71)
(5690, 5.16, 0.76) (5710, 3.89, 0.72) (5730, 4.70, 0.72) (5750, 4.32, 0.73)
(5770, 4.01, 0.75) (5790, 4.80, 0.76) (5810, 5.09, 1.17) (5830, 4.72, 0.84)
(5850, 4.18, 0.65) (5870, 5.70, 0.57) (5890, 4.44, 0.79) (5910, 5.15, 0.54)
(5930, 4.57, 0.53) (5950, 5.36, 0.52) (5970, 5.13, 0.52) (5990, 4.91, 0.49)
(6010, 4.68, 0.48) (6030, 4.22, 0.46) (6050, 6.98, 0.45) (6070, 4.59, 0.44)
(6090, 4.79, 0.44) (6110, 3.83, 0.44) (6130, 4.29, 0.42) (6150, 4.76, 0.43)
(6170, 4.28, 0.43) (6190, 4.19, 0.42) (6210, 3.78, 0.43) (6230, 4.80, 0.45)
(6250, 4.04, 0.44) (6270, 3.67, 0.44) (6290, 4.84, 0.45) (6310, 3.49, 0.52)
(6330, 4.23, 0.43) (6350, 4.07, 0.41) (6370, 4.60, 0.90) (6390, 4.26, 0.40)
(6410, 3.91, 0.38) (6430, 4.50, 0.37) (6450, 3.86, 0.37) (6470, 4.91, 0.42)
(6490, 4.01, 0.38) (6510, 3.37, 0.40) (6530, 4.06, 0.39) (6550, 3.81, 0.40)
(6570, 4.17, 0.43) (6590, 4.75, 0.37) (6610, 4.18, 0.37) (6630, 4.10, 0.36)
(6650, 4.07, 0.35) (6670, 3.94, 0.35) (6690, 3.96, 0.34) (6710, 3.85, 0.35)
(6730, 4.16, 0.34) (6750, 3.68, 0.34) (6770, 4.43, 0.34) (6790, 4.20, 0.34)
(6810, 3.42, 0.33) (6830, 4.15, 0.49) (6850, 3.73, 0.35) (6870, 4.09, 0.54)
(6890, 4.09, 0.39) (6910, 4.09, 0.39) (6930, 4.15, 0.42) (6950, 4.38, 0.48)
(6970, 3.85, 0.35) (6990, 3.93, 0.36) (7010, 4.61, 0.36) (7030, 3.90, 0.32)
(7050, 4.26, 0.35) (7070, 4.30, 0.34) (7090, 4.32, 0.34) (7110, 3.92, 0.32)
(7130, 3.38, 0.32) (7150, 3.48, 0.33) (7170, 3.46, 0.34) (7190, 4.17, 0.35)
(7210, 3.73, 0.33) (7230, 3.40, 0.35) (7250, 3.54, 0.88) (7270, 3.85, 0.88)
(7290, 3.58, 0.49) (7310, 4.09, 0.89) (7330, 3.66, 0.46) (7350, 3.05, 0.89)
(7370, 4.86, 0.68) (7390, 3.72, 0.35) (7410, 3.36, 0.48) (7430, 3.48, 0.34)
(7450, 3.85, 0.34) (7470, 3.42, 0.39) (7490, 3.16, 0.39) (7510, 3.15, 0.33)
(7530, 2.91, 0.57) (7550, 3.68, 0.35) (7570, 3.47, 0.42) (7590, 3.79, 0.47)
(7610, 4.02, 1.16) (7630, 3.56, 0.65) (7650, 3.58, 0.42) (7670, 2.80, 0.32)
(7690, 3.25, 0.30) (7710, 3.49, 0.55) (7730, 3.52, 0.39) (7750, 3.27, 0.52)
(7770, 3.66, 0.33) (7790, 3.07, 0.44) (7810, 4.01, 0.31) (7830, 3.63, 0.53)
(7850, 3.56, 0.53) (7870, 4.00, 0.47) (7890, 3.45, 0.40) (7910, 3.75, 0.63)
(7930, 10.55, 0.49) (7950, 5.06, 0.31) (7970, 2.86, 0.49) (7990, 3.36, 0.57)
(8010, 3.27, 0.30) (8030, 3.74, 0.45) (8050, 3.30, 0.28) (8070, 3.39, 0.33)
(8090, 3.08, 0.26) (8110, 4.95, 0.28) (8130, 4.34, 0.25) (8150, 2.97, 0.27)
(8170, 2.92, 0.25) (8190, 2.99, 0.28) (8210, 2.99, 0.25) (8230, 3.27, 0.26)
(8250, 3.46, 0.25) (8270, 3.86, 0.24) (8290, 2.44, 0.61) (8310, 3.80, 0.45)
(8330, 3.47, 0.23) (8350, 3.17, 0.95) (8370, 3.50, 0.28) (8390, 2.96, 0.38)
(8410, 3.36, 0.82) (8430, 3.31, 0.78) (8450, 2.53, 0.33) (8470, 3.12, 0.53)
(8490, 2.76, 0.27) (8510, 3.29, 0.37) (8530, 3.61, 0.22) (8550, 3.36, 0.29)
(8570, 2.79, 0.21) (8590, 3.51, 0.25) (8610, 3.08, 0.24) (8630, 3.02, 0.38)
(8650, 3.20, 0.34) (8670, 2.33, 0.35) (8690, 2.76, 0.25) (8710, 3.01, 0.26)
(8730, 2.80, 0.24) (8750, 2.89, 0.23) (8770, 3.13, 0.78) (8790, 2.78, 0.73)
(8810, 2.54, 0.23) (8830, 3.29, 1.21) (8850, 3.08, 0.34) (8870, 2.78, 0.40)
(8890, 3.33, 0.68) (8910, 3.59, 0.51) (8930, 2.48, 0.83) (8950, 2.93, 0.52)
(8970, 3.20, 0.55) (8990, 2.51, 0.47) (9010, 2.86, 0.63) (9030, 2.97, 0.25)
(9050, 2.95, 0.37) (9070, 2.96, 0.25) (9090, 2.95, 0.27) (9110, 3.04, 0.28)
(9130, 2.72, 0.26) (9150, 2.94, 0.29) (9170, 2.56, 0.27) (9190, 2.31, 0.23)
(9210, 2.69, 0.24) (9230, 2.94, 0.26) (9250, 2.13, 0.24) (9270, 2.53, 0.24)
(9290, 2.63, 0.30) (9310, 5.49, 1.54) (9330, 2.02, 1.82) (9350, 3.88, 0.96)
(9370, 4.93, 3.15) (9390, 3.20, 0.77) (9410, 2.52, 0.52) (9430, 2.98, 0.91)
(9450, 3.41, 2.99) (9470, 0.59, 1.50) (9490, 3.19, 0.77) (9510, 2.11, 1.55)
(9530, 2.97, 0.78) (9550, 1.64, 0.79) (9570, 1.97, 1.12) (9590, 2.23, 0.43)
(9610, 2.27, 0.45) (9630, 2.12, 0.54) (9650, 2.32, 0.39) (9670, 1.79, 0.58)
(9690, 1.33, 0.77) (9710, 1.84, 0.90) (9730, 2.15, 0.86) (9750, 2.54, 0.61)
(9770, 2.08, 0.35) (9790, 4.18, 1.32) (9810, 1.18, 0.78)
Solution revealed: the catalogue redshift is 0.21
